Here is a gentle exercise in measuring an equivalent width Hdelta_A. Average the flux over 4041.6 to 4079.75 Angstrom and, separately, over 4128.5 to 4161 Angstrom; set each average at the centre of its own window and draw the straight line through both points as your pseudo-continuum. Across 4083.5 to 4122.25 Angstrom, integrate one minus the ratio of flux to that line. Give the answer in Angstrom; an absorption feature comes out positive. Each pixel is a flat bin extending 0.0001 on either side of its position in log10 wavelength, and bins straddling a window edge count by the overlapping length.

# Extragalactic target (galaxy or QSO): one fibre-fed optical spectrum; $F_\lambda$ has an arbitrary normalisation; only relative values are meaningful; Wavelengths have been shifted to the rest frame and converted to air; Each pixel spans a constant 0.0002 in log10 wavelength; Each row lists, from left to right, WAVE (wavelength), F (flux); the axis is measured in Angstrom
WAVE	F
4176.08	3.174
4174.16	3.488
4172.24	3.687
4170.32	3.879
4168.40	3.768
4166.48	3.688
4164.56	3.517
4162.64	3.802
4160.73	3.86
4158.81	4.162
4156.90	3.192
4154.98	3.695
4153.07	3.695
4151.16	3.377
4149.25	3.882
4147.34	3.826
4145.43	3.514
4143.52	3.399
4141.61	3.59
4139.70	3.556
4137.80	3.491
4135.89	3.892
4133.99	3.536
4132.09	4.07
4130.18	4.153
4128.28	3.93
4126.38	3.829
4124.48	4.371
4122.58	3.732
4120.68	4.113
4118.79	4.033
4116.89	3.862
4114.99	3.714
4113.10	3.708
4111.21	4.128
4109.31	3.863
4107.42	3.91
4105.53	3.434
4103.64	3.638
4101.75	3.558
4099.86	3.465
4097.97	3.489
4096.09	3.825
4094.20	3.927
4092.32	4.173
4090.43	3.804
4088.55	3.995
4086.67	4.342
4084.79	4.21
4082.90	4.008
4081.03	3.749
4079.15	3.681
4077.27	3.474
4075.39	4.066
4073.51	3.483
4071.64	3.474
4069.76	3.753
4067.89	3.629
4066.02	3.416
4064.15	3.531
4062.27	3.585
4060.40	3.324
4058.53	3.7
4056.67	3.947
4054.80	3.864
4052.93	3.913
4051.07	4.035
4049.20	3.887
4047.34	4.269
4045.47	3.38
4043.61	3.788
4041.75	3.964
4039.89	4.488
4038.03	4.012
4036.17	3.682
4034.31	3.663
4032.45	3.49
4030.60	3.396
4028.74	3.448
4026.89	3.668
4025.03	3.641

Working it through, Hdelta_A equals -1.6 Angstrom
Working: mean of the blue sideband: 3.72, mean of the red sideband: 3.7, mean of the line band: 3.86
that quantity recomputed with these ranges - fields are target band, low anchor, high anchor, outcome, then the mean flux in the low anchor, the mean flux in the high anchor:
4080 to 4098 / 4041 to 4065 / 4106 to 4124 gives -0.6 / 3.78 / 3.9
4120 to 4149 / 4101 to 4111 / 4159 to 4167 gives -0.5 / 3.71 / 3.76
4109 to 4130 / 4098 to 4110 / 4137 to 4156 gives -1.9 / 3.63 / 3.6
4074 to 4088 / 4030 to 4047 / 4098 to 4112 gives -0.7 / 3.79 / 3.69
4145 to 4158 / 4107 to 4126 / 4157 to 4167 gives 0.7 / 3.94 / 3.76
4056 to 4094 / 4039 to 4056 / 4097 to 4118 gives 0.7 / 3.95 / 3.71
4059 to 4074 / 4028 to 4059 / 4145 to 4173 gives 1.1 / 3.82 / 3.71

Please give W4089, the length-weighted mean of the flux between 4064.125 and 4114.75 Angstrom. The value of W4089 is 3.77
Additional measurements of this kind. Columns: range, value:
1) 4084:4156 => 3.81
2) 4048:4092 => 3.79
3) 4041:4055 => 3.89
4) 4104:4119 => 3.81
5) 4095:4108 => 3.61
